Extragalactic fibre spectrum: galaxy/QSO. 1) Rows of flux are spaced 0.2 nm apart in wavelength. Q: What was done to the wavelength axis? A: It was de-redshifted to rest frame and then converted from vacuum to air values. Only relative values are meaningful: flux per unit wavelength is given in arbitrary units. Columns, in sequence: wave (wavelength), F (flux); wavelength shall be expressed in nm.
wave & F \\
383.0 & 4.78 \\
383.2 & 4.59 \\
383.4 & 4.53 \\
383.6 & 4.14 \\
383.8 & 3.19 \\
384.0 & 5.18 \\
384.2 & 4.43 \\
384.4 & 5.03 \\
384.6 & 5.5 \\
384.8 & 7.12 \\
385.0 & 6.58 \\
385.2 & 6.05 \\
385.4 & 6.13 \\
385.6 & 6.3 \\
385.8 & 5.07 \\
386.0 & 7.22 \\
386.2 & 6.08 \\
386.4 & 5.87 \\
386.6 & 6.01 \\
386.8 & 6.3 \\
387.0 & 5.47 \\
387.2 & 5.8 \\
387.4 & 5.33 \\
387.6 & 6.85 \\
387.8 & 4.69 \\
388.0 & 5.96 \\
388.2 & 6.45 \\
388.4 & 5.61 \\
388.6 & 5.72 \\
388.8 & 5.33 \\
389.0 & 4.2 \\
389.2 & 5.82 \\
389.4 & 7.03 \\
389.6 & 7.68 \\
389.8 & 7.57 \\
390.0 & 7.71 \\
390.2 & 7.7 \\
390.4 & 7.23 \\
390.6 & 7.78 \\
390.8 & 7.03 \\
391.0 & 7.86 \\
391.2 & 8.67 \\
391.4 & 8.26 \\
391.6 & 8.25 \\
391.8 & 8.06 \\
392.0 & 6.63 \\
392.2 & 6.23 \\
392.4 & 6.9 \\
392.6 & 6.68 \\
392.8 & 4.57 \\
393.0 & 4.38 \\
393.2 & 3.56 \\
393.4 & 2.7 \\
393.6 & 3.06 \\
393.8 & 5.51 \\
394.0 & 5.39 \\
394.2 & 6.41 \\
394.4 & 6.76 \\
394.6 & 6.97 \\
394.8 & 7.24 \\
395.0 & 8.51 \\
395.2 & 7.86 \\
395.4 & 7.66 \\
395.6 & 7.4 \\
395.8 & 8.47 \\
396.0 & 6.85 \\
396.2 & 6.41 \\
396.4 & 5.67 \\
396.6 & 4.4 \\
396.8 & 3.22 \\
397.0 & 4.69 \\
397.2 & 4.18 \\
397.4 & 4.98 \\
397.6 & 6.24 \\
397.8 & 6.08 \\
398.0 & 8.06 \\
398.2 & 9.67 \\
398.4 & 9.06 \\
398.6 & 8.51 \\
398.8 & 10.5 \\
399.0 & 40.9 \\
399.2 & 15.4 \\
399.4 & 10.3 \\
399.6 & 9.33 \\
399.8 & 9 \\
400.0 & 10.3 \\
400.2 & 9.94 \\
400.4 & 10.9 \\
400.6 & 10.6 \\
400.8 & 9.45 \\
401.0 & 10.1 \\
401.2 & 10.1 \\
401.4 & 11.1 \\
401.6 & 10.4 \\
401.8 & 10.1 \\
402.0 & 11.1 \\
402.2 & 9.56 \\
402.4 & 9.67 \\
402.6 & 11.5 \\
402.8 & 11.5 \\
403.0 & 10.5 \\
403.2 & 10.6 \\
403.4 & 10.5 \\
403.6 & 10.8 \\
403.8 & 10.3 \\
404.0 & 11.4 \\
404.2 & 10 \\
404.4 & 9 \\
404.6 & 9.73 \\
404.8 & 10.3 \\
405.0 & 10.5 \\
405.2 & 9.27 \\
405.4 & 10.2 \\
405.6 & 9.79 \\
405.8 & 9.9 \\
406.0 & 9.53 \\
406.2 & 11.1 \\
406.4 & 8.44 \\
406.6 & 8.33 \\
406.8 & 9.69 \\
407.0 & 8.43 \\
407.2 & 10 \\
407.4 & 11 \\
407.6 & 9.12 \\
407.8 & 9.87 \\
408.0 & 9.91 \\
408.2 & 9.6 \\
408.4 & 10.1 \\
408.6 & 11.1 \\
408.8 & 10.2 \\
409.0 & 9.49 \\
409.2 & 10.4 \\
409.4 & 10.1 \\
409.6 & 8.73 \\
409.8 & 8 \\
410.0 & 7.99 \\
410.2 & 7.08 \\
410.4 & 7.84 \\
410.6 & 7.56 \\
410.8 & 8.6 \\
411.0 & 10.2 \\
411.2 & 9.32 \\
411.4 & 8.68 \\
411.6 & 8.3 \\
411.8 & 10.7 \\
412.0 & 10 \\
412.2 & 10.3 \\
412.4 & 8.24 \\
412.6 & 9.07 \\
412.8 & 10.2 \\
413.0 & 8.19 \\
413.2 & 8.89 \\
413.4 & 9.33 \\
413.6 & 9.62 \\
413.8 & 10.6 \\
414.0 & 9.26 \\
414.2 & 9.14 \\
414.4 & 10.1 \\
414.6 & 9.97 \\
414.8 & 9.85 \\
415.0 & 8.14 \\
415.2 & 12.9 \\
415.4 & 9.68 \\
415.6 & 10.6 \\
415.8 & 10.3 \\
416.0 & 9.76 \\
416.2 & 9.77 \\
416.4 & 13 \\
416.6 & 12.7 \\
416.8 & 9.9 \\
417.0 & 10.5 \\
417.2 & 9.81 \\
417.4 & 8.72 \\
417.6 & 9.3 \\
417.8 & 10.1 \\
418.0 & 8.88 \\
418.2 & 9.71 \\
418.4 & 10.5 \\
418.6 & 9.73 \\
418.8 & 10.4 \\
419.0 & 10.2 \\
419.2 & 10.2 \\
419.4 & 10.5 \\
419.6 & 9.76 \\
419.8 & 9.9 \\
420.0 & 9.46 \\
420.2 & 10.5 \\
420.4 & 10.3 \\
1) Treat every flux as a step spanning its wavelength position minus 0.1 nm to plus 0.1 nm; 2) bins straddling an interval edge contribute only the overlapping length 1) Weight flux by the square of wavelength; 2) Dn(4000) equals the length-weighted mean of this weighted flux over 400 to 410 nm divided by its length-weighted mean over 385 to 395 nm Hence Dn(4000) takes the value 1.7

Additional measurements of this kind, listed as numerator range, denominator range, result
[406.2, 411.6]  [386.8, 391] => 1.60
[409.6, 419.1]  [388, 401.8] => 1.34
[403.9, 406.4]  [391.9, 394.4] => 2.03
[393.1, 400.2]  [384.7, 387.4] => 1.40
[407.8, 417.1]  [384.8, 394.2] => 1.74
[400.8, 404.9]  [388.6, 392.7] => 1.56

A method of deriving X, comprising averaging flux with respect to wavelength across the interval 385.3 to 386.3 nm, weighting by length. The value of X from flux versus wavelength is 6.16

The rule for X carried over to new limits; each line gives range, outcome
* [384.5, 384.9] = 6.31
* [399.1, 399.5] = 12.8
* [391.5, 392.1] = 7.65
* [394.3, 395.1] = 7.37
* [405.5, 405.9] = 9.84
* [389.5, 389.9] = 7.62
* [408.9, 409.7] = 9.68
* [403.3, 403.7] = 10.6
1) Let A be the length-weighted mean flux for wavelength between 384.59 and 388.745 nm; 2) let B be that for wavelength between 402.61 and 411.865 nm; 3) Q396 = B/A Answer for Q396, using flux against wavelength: 1.6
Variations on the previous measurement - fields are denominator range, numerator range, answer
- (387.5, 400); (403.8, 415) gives 1.28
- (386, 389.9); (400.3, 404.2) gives 1.75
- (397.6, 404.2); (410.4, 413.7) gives 0.83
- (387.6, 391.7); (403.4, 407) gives 1.45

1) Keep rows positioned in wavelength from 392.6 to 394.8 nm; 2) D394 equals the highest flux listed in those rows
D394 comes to 7.24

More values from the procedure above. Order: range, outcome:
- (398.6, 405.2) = 40.9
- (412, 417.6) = 13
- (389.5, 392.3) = 8.67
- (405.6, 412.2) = 11.1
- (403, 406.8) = 11.4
